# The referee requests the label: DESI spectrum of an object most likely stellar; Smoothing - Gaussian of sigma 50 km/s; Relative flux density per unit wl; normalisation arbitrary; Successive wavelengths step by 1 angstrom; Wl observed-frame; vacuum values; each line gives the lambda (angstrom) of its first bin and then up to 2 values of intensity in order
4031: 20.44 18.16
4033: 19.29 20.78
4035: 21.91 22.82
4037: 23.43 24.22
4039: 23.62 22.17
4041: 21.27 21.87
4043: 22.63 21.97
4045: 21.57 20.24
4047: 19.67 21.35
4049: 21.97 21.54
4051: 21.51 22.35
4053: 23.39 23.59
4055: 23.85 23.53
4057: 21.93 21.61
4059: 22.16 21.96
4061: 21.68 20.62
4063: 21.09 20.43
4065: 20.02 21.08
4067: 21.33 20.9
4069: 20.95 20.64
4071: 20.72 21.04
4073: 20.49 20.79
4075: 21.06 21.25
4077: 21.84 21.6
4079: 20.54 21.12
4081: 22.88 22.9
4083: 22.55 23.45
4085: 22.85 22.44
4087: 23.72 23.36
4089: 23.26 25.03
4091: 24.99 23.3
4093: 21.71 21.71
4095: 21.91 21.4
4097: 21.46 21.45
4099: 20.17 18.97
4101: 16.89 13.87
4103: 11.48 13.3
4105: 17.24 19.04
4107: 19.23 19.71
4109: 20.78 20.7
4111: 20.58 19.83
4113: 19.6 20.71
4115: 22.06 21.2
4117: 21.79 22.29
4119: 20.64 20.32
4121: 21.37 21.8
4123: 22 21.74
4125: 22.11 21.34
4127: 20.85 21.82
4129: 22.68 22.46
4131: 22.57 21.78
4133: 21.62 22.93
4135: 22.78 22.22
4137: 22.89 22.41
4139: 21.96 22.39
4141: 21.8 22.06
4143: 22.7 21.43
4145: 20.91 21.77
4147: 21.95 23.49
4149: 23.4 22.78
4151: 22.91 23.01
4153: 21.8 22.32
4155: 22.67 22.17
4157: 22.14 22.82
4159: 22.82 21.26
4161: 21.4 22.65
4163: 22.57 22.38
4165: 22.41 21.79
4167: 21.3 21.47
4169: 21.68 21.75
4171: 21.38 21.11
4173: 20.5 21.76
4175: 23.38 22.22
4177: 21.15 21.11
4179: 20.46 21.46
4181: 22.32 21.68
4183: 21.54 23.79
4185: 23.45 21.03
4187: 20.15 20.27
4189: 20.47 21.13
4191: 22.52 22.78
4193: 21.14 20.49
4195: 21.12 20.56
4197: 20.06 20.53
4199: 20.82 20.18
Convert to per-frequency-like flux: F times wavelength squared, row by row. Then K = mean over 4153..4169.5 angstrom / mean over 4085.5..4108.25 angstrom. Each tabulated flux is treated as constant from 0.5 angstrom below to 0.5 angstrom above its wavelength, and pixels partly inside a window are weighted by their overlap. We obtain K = 1.13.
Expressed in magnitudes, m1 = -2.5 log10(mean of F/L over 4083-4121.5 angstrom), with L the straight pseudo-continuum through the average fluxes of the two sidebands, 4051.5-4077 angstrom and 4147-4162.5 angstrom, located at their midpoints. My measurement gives 0.07 mag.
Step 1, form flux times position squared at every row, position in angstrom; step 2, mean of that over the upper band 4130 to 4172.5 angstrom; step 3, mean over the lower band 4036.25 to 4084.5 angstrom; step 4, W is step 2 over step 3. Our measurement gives 1.1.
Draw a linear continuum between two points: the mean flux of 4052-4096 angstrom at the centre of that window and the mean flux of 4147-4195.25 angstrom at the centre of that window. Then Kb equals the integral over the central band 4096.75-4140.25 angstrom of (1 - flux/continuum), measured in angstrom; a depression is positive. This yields 2.8 angstrom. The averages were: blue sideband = 22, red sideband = 21.9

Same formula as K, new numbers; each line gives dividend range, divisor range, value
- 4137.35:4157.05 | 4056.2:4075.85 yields 1.10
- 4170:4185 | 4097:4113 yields 1.23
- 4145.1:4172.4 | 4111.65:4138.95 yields 1.04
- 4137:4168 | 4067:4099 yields 1.05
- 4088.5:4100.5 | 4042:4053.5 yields 1.04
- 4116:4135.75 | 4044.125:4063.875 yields 1.03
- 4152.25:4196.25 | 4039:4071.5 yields 1.06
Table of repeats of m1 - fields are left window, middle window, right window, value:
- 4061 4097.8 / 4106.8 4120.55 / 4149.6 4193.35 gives 0.059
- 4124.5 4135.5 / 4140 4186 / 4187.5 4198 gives -0.026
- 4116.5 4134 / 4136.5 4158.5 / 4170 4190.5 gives -0.034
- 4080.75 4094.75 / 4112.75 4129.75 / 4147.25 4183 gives 0.058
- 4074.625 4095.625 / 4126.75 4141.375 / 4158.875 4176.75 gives -0.005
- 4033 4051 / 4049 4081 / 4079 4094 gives 0.044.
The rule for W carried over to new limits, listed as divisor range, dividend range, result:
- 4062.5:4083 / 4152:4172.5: 1.09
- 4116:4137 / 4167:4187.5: 1.02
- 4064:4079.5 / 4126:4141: 1.09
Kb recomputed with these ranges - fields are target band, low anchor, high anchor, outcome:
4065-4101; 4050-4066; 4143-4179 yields 0.33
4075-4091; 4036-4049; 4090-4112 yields -1.76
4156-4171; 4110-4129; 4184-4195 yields -0.45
